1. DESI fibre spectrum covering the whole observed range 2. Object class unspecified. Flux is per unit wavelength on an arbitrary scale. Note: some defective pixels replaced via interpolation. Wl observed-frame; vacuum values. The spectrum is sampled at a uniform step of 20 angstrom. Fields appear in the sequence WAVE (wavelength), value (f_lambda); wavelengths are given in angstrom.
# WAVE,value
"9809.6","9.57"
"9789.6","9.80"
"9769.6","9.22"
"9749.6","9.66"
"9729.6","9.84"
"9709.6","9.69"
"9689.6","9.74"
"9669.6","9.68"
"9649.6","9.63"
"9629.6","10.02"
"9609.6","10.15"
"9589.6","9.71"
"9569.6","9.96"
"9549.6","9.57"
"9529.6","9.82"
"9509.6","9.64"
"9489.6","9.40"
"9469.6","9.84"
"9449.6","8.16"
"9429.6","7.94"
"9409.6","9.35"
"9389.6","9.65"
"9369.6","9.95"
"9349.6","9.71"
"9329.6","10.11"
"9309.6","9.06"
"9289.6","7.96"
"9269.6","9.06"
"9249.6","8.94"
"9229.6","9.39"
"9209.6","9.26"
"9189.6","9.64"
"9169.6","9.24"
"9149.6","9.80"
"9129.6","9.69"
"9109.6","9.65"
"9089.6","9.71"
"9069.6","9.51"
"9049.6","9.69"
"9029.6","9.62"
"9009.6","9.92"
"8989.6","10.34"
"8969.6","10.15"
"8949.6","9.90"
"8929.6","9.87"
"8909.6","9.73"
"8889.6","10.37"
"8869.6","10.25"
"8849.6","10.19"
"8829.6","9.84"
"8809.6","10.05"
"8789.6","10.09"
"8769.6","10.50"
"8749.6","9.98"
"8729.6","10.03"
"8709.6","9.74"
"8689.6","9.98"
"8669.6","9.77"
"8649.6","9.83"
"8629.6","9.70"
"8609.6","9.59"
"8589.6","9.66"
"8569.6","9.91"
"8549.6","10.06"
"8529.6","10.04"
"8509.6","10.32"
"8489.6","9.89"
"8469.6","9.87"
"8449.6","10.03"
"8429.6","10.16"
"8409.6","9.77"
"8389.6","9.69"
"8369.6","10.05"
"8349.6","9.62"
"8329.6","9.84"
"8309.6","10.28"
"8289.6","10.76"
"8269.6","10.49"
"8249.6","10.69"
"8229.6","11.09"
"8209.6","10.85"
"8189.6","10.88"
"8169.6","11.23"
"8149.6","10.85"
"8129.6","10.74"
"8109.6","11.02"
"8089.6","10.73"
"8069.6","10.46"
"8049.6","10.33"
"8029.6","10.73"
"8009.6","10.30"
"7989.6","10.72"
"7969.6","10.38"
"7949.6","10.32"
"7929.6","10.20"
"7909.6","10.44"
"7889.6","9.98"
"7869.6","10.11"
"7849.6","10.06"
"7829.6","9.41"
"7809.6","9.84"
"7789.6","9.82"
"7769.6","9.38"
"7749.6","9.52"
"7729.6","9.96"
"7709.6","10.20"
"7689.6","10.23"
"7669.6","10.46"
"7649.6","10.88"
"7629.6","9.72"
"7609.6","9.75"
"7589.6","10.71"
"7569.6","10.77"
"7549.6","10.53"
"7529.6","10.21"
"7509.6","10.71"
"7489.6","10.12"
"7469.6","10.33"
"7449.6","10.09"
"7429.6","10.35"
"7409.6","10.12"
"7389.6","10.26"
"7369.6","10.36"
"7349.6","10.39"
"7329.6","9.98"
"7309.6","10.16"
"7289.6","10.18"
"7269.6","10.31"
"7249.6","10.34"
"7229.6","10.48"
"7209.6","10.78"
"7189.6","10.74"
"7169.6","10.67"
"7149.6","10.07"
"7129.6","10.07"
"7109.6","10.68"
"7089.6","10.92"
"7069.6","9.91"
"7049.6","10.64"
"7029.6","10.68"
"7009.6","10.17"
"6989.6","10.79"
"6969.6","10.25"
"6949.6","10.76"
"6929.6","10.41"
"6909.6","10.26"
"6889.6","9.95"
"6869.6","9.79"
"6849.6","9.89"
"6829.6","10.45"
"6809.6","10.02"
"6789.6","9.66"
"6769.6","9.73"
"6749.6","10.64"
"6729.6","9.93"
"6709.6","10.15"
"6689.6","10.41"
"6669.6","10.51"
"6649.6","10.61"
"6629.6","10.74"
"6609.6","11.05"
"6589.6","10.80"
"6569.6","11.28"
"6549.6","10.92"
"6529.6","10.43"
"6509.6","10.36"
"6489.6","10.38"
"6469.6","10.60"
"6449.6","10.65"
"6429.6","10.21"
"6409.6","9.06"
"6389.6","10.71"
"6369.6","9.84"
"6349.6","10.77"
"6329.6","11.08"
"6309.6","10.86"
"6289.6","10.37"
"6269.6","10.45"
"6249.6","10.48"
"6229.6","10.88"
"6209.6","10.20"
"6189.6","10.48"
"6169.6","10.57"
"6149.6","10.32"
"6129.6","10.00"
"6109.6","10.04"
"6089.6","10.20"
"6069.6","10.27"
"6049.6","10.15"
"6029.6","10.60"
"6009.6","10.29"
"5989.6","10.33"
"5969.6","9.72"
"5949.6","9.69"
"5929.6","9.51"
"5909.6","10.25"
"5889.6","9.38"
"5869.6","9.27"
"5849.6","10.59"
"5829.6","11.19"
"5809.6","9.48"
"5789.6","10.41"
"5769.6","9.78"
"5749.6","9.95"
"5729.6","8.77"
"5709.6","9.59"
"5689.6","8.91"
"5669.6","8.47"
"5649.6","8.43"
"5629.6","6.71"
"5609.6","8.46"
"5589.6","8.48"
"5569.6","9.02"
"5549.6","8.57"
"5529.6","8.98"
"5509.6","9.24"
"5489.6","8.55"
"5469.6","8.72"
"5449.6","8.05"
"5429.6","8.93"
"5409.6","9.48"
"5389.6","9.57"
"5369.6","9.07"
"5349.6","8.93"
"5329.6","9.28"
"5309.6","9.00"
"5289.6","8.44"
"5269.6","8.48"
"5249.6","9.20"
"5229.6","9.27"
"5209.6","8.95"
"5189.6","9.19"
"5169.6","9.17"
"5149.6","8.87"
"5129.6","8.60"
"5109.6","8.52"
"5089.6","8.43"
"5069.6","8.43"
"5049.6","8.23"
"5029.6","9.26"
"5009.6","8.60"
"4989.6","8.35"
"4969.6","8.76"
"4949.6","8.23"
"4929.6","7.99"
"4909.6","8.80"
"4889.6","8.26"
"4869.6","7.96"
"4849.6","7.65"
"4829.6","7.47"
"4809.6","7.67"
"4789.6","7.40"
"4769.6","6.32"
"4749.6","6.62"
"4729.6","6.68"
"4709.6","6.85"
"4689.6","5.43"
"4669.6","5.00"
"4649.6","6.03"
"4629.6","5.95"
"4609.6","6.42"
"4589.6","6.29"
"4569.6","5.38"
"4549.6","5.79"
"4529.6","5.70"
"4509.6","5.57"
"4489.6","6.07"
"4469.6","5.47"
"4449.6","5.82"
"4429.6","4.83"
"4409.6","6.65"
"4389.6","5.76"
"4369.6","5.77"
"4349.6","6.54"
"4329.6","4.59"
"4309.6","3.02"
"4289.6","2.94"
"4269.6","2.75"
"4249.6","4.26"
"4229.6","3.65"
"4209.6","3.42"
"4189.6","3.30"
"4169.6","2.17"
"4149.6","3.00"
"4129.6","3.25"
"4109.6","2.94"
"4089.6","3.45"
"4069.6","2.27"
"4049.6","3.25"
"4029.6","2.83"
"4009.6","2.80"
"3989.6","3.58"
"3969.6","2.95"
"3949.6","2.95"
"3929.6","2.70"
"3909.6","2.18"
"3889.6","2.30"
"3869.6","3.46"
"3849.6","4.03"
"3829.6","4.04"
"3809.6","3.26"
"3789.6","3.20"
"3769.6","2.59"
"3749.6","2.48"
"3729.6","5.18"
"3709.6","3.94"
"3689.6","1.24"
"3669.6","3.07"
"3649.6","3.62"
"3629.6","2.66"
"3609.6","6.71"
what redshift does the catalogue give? 0.088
